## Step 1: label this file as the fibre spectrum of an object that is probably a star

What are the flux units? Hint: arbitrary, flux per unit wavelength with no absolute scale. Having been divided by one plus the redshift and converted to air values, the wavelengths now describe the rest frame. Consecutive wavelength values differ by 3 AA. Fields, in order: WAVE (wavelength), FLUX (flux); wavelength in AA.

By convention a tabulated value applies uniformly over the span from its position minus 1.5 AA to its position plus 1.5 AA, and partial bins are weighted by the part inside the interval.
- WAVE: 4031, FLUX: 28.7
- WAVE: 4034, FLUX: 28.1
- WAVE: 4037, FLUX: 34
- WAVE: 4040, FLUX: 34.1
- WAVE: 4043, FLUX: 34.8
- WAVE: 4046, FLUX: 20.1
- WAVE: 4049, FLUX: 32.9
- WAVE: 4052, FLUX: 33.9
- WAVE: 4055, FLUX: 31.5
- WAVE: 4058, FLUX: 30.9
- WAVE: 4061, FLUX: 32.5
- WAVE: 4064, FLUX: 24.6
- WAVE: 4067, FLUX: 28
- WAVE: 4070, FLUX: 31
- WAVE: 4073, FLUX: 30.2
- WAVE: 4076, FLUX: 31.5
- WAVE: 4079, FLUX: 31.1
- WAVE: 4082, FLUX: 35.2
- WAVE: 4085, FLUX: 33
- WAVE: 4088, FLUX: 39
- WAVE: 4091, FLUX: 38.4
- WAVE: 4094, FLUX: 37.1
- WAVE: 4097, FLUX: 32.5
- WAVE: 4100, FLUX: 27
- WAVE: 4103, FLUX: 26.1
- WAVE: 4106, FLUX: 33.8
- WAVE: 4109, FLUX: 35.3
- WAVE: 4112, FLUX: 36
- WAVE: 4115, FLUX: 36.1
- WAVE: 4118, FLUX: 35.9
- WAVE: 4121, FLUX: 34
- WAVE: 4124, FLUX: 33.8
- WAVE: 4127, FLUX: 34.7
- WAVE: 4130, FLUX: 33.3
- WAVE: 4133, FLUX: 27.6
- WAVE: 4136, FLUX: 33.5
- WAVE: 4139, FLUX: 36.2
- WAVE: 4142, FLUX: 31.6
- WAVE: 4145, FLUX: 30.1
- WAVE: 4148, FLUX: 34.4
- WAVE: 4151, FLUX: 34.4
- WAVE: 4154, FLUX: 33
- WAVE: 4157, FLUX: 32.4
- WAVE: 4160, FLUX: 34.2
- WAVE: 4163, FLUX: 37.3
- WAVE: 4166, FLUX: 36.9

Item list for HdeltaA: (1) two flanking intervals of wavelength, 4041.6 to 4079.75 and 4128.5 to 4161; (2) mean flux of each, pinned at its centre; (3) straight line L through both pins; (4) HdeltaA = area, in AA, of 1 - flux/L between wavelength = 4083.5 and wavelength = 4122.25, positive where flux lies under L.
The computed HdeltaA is -3.31 AA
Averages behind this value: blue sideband 30.2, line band 34.2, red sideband 32.8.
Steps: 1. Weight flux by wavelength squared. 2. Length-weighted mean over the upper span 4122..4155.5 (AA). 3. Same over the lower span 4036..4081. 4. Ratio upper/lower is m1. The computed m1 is 1.12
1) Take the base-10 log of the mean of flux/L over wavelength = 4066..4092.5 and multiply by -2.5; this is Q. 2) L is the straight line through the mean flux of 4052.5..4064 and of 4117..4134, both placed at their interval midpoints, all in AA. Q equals -0.049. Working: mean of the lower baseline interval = 30.9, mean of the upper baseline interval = 33.3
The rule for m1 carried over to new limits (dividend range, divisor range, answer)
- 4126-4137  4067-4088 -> 1.02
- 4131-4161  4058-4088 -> 1.09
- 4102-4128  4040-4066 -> 1.16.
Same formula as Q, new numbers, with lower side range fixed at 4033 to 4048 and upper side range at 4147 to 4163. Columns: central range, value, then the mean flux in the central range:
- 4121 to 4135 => 0.02 mag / 32.6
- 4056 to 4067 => 0.06 mag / 29.2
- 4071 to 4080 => 0.02 mag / 30.9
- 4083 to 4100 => -0.10 mag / 35.2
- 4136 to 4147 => 0.02 mag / 32.8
